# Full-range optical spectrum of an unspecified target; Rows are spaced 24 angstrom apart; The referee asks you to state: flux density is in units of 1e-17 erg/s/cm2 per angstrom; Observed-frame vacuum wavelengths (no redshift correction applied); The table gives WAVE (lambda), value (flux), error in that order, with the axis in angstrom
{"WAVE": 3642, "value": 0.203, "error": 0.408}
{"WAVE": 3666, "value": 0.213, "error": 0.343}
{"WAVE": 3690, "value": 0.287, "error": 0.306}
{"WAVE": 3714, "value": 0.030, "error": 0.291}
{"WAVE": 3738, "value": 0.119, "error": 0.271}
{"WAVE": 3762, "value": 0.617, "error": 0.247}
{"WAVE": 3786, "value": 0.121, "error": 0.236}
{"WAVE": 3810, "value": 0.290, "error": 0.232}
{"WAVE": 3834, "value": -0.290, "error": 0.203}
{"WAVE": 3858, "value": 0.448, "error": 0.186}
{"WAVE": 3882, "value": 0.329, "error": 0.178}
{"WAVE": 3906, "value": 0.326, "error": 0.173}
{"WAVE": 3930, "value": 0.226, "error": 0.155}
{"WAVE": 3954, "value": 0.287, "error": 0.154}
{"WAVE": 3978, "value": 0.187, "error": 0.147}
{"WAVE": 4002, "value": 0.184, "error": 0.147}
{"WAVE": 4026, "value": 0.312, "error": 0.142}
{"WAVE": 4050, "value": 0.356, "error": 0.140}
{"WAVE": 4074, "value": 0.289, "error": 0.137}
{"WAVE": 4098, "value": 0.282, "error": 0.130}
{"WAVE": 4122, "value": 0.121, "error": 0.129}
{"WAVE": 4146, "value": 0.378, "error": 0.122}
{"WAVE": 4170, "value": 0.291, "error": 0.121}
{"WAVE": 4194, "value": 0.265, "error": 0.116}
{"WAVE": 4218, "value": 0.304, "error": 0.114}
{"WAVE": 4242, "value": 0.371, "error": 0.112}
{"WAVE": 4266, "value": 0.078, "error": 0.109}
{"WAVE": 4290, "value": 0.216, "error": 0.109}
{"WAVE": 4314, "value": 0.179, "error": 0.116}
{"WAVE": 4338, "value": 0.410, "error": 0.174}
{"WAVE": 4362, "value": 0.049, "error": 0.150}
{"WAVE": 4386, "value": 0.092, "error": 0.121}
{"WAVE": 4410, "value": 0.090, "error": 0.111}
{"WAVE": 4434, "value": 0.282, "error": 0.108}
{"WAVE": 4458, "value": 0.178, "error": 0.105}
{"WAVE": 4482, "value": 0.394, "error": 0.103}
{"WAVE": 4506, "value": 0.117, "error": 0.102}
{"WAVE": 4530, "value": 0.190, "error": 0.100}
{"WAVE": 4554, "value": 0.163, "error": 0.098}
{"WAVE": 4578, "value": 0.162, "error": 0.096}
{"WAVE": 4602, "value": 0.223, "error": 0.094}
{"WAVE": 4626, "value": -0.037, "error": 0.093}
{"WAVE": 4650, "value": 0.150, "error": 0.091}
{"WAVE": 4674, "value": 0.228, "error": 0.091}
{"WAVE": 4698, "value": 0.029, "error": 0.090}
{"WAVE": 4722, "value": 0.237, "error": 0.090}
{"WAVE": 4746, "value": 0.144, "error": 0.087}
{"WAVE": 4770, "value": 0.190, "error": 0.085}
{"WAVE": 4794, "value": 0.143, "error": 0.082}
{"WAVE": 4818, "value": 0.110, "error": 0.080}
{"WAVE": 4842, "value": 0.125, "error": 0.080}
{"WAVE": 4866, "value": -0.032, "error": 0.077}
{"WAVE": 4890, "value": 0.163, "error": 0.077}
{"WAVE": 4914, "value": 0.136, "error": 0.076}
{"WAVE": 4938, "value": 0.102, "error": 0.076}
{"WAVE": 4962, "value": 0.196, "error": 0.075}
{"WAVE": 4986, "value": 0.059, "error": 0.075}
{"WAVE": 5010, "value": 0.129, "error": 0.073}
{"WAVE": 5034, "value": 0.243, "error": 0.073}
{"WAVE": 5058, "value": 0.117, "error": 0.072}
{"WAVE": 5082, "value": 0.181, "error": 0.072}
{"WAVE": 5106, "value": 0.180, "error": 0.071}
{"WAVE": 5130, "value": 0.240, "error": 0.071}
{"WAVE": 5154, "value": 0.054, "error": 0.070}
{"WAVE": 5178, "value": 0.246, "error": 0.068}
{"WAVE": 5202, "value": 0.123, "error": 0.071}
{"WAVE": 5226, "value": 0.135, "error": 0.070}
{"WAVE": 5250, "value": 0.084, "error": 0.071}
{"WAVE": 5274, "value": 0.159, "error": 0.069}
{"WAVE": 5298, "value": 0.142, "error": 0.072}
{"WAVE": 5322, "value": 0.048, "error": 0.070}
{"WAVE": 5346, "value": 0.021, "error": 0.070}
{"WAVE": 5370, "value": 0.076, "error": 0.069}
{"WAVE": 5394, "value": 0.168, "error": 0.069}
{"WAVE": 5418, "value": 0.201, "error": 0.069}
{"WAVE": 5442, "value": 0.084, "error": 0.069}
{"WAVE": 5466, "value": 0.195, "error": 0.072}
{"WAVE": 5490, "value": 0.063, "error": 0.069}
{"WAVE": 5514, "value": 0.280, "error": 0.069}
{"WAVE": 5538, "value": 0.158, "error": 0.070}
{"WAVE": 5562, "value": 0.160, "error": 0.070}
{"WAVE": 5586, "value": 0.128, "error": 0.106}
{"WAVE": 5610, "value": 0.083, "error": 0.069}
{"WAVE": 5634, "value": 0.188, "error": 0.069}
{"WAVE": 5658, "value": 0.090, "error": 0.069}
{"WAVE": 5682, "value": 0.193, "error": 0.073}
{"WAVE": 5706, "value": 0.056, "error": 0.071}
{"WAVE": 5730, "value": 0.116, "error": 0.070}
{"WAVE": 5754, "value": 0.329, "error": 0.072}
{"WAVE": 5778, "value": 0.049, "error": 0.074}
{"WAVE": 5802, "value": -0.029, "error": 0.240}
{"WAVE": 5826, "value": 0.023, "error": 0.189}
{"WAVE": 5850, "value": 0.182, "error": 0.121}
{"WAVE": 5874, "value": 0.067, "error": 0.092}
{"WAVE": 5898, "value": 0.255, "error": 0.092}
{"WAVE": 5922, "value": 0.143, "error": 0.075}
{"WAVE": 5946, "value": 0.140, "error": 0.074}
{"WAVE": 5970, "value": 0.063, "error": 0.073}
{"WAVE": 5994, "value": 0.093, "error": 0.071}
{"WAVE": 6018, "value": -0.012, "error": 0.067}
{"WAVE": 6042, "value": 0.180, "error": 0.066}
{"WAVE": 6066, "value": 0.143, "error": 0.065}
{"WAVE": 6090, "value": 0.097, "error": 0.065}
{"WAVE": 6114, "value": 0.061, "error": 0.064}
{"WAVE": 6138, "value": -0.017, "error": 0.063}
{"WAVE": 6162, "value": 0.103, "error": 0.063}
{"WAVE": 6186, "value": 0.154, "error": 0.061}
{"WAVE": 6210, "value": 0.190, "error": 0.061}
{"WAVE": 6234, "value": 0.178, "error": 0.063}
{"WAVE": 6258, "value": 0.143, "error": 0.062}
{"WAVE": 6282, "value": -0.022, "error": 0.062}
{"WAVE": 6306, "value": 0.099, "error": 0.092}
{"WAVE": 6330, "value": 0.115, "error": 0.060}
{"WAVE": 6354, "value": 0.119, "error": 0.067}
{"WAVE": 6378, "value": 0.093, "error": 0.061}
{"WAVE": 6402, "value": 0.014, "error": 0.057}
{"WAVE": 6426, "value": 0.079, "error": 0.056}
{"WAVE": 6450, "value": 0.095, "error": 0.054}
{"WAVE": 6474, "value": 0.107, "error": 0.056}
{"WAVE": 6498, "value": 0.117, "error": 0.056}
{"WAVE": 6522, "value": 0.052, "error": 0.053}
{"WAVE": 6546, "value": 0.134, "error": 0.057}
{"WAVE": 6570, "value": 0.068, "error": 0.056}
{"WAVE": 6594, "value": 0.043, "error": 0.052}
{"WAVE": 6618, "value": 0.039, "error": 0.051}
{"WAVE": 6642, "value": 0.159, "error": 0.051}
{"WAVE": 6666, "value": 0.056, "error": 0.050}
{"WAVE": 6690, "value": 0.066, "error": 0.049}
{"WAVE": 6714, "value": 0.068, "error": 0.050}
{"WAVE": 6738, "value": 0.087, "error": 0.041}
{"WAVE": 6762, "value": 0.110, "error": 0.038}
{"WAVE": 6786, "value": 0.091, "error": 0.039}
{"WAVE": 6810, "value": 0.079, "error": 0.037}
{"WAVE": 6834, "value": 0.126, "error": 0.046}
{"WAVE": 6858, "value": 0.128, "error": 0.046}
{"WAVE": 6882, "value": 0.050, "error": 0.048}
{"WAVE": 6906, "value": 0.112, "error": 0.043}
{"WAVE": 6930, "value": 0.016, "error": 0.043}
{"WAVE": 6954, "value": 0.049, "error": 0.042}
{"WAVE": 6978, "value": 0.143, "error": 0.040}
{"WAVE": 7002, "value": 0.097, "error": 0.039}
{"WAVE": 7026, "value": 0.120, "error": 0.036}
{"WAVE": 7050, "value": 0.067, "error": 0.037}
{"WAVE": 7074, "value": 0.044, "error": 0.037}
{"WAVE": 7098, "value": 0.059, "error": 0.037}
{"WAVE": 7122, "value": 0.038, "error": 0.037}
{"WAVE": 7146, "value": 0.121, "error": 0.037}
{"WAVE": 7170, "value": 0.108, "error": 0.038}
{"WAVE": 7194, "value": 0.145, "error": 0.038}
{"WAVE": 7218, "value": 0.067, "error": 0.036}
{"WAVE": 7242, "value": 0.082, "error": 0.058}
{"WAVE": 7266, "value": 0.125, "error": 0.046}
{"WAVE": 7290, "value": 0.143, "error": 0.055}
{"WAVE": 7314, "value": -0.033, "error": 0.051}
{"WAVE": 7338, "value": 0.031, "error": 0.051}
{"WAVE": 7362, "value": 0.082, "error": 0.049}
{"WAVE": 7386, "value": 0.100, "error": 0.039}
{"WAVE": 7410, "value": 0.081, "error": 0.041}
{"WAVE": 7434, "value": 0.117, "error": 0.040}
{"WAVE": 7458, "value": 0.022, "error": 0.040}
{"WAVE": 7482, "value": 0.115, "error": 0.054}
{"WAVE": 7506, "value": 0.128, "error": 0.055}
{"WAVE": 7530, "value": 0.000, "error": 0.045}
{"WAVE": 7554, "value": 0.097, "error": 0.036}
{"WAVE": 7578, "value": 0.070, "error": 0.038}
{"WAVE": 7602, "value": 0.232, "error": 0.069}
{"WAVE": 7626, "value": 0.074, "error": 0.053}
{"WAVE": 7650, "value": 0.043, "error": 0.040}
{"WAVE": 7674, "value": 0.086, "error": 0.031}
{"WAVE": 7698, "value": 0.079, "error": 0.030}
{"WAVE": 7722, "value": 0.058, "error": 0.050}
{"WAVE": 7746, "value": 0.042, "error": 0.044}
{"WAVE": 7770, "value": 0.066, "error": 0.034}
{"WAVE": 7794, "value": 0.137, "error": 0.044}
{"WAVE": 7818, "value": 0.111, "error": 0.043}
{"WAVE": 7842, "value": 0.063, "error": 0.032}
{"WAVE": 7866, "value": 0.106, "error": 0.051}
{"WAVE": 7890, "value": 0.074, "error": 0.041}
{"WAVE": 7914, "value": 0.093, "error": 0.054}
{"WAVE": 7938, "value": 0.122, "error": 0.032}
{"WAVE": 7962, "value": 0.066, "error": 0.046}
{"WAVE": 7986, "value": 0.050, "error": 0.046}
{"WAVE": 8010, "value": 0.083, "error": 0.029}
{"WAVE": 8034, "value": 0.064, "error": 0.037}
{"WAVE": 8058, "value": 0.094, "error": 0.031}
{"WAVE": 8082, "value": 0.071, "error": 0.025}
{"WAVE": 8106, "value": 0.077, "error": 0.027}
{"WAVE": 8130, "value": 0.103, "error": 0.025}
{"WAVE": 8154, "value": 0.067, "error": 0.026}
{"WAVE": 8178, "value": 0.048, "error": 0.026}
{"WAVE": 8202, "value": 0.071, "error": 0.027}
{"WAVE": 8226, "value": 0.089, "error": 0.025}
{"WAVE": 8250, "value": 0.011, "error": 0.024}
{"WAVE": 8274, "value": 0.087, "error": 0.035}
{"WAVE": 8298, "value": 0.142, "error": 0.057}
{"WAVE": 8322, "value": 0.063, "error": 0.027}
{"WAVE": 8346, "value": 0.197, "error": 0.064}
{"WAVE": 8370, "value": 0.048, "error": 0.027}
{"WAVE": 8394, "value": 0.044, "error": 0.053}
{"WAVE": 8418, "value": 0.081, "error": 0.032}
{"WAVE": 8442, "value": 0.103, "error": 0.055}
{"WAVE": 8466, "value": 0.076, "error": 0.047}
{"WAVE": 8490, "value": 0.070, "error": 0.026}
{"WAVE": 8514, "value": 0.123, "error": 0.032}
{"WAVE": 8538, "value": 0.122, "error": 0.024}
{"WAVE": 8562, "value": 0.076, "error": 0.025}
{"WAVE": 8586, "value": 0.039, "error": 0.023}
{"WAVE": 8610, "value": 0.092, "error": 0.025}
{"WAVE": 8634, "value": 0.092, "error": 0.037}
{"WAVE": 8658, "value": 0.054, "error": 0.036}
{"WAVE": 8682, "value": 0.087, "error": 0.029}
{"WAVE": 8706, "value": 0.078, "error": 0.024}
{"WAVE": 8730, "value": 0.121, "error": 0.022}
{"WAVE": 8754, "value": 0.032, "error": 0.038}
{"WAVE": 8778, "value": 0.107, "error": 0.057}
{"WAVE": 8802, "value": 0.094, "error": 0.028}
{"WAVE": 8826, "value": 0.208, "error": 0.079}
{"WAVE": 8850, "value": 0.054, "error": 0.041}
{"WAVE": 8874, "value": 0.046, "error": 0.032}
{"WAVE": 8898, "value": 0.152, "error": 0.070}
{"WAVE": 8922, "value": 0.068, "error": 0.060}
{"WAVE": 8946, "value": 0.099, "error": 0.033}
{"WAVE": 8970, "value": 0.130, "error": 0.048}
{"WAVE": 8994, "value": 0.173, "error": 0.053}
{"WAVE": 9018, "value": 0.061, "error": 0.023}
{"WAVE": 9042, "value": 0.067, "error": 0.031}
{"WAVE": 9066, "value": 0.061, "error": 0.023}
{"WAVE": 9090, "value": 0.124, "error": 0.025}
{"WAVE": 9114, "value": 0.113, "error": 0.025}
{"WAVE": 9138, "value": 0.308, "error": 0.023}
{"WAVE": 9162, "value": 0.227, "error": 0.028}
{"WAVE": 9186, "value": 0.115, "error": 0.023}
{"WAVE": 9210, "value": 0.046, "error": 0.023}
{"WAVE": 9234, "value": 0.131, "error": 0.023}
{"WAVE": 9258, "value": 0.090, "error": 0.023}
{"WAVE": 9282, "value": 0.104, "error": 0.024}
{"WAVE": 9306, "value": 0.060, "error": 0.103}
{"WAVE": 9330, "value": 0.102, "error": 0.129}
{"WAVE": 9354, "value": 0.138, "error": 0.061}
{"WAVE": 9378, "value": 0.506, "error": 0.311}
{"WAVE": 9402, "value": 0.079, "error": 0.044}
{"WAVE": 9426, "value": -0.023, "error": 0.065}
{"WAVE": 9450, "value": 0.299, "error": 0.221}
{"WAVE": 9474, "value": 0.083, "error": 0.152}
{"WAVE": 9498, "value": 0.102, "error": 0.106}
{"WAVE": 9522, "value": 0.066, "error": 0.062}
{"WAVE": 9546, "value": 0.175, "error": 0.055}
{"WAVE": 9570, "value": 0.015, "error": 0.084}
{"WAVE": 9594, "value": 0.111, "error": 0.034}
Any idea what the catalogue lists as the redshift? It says 1.454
